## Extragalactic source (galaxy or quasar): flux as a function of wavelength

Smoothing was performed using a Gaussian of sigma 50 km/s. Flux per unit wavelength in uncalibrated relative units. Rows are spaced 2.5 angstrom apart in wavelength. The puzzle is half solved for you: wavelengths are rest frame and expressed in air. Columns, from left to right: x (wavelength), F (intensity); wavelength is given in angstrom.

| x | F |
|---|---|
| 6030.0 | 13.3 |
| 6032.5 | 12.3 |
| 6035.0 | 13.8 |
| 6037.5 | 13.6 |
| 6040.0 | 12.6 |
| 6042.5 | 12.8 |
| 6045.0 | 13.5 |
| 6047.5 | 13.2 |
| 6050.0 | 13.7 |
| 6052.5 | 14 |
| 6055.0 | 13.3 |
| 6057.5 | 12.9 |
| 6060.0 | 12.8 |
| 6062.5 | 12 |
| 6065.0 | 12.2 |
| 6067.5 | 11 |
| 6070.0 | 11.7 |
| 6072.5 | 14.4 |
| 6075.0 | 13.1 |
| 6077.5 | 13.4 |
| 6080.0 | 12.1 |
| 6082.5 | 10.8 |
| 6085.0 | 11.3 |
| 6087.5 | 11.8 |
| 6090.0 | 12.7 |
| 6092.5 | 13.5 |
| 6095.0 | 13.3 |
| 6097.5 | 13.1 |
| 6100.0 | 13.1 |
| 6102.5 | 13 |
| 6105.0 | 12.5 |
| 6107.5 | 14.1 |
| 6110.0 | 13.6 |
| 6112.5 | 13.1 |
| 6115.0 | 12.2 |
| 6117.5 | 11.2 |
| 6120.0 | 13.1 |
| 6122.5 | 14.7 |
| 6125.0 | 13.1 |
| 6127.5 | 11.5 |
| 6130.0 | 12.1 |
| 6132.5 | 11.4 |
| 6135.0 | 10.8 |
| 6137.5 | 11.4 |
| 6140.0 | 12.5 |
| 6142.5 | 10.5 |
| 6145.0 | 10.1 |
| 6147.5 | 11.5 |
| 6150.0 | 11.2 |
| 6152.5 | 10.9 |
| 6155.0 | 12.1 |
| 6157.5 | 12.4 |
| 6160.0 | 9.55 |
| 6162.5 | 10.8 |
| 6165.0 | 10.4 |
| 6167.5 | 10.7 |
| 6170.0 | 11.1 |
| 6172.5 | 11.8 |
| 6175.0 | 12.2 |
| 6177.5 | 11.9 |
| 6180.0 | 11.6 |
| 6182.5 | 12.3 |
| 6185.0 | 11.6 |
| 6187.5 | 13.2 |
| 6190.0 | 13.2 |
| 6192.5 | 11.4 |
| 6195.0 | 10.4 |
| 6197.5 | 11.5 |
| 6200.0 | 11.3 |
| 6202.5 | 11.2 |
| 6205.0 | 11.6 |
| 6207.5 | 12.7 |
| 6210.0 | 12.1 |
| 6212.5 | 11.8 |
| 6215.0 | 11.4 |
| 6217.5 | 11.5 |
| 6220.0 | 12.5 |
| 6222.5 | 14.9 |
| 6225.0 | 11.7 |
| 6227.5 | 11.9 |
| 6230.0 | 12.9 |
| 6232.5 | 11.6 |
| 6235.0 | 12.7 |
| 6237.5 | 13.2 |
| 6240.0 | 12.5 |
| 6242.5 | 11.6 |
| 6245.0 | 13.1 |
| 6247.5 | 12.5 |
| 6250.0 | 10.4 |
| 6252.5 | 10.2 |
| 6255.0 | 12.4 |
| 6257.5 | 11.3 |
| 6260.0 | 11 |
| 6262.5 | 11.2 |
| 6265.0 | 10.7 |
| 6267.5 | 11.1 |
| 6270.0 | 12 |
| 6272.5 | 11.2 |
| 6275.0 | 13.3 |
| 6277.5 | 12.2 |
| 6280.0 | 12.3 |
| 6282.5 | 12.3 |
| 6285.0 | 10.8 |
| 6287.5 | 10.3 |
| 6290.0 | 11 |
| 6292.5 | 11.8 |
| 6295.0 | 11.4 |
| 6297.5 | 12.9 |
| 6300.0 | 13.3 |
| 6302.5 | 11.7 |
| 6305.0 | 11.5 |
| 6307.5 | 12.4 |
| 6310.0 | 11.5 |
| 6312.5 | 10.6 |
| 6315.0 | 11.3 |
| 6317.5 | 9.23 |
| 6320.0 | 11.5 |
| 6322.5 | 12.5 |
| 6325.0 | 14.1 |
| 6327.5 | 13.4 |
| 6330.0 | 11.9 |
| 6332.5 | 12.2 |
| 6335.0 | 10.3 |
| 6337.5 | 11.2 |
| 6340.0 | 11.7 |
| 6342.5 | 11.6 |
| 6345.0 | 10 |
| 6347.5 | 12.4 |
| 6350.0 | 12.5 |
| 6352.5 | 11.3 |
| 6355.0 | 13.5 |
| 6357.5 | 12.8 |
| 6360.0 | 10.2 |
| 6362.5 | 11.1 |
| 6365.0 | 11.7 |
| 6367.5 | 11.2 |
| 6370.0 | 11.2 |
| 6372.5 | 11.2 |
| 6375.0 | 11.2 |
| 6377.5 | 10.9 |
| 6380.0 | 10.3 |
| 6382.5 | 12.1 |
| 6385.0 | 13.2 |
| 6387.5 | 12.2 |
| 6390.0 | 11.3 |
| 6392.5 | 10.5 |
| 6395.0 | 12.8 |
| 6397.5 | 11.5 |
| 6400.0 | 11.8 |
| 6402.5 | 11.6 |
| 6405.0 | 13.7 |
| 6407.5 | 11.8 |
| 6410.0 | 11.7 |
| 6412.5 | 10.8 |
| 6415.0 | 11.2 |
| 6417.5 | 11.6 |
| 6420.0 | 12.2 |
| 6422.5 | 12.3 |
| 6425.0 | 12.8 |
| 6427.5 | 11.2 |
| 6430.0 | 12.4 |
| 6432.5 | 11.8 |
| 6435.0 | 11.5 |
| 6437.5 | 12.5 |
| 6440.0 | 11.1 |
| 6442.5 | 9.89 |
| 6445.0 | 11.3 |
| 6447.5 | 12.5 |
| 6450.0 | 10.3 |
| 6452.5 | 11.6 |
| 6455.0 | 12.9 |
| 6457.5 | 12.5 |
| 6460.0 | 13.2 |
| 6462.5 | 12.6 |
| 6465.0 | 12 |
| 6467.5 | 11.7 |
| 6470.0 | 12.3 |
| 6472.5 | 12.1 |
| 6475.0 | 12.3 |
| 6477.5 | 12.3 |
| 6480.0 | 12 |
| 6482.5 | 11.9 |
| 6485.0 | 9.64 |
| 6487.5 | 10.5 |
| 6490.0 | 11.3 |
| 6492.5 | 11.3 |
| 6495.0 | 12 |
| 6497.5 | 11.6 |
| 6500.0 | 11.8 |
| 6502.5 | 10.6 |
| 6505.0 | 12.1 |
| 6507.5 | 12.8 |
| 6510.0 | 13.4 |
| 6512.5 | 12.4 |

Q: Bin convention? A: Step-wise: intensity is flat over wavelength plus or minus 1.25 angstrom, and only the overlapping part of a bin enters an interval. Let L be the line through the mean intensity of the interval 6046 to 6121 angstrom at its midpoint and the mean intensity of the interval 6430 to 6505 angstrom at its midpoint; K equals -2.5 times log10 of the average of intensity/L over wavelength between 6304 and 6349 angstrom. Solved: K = 0.041 mag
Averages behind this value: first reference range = 12.7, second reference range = 11.7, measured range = 11.6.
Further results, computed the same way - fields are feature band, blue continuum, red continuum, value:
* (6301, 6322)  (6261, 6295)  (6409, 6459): 0.028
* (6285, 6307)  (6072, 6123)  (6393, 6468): 0.050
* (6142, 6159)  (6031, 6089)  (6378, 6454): 0.111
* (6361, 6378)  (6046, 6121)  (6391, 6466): 0.074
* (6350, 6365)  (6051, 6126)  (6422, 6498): 0.020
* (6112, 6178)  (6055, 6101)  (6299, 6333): 0.067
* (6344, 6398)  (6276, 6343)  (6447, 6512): 0.018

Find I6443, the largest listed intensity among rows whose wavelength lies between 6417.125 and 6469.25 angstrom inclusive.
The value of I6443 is 13.2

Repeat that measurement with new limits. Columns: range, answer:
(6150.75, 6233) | 14.9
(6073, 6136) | 14.7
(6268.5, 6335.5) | 14.1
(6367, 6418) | 13.7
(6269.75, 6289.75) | 13.3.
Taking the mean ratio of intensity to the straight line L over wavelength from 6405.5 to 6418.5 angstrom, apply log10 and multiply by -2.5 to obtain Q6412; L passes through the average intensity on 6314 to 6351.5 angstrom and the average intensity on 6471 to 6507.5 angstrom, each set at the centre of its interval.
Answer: 0.01 mag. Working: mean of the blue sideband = 11.7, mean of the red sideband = 11.6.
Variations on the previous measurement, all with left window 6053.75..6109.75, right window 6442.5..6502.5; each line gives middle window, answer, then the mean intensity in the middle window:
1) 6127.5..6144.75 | 0.105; 11.4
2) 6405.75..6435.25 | 0.005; 11.8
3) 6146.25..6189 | 0.087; 11.5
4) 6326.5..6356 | 0.022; 11.8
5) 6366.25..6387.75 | 0.046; 11.5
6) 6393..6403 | 0.007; 11.8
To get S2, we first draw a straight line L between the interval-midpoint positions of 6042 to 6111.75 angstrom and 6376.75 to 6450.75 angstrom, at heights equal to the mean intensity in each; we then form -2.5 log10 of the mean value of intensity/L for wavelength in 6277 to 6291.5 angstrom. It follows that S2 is 0.06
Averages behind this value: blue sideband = 12.8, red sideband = 11.7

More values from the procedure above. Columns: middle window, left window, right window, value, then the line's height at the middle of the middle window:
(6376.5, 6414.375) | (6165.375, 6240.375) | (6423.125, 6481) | 0.02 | 12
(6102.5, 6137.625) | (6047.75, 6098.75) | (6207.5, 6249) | 0.00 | 12.6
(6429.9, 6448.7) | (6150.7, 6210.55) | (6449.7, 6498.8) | 0.02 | 11.8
